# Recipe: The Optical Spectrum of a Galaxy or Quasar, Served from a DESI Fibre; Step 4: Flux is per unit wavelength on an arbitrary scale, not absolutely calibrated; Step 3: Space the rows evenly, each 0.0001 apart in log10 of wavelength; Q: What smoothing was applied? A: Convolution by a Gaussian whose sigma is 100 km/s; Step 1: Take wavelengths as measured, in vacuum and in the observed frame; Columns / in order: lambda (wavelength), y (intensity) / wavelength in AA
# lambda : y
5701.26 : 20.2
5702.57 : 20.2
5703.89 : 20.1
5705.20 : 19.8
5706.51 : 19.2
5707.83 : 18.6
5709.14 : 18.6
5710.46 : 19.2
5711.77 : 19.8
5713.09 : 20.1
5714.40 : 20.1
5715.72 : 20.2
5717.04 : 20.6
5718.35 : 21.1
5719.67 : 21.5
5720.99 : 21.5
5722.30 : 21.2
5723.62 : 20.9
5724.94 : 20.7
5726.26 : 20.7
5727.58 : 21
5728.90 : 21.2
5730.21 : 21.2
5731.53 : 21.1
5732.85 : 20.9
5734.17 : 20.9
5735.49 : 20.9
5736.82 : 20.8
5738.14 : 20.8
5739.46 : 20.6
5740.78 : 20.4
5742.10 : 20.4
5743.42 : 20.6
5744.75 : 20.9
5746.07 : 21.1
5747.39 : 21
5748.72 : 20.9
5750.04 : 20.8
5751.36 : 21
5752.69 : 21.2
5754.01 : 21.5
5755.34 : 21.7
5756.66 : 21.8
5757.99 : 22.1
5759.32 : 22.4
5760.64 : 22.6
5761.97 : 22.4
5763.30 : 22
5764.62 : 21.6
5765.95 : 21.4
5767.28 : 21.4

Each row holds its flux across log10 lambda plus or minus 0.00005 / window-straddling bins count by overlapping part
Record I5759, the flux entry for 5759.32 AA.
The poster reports 22.4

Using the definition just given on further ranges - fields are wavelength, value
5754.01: 21.5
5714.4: 20.1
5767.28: 21.4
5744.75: 20.9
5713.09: 20.1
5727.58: 21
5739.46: 20.6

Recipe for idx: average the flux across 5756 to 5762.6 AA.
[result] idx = 22.2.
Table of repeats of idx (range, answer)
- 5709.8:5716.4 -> 19.9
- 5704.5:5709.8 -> 19.1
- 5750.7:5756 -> 21.3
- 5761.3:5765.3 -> 22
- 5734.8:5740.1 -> 20.8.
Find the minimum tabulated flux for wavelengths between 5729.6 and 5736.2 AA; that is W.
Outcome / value 20.9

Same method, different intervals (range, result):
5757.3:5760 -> 22.1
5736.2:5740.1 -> 20.6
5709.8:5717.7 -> 19.2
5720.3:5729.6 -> 20.7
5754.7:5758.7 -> 21.7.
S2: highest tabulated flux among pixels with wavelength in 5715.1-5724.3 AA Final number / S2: 21.5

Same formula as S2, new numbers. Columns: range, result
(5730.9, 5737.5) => 21.1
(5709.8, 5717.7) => 20.6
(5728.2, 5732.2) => 21.2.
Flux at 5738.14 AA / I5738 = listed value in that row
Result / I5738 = 20.8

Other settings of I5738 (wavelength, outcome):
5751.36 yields 21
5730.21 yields 21.2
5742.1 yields 20.4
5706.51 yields 19.2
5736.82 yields 20.8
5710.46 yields 19.2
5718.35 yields 21.1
